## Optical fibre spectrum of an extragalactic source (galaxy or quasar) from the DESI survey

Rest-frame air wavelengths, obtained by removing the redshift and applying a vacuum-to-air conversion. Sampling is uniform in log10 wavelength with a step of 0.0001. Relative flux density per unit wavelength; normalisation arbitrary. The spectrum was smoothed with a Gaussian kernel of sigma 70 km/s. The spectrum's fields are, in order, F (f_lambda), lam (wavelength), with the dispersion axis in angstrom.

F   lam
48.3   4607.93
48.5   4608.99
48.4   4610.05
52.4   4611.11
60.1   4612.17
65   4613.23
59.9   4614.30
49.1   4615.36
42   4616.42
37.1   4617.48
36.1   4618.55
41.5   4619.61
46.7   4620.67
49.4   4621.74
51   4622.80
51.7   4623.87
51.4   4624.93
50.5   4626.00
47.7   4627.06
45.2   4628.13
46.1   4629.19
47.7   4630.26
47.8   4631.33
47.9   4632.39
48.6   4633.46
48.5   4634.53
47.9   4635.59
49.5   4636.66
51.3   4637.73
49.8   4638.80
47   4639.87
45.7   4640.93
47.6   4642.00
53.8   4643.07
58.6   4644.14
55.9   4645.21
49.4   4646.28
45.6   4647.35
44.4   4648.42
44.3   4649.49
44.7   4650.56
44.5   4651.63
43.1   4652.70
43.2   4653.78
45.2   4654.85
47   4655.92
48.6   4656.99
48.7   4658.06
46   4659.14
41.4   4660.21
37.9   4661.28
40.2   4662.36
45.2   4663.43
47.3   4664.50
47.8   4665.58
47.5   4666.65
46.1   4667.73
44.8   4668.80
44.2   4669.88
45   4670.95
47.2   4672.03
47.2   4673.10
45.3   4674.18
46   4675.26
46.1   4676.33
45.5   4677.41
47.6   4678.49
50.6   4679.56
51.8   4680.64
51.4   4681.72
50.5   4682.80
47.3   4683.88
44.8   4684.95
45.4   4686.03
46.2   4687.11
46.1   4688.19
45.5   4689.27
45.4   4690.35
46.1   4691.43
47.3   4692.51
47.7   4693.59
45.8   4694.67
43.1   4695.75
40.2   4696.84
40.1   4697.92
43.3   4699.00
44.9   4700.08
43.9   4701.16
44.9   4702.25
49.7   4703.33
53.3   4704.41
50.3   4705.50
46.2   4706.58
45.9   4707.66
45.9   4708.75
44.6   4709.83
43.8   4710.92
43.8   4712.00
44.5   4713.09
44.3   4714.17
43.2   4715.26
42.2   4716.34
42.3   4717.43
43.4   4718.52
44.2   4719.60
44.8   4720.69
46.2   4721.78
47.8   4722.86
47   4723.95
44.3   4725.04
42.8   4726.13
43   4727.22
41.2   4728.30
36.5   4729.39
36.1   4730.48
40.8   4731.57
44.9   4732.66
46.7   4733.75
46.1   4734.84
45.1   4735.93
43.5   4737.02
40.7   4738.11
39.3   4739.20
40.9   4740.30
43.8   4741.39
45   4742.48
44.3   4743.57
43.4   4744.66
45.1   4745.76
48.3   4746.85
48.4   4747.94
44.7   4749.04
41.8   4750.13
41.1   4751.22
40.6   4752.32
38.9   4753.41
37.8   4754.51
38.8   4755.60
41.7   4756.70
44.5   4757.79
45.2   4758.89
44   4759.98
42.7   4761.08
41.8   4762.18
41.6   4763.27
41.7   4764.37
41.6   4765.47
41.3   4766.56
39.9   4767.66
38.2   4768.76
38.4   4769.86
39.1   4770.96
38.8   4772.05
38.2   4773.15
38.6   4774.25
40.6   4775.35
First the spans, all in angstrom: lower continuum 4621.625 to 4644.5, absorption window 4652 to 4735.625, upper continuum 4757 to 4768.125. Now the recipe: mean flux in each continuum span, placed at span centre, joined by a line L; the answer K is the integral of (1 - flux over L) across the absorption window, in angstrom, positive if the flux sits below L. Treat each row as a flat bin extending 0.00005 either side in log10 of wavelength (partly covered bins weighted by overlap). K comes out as 1.5 angstrom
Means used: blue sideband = 49.2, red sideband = 42.5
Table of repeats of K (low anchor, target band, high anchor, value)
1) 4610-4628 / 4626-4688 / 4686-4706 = 0.64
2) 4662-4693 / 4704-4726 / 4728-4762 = -0.44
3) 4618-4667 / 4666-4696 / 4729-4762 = -0.85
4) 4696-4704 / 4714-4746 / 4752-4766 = -0.37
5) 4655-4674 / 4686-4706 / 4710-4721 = -0.64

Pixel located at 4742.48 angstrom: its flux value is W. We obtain 45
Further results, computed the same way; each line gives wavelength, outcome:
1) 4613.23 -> 65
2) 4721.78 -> 46.2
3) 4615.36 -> 49.1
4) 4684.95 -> 44.8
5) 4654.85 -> 45.2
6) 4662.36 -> 40.2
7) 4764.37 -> 41.7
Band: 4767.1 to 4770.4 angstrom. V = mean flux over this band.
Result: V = 38.8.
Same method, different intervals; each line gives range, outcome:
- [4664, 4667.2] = 47.4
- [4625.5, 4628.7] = 47.8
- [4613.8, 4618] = 47.1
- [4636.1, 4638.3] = 50.2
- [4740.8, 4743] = 44.4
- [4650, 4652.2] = 44.6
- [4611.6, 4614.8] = 61.5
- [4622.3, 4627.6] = 50.4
